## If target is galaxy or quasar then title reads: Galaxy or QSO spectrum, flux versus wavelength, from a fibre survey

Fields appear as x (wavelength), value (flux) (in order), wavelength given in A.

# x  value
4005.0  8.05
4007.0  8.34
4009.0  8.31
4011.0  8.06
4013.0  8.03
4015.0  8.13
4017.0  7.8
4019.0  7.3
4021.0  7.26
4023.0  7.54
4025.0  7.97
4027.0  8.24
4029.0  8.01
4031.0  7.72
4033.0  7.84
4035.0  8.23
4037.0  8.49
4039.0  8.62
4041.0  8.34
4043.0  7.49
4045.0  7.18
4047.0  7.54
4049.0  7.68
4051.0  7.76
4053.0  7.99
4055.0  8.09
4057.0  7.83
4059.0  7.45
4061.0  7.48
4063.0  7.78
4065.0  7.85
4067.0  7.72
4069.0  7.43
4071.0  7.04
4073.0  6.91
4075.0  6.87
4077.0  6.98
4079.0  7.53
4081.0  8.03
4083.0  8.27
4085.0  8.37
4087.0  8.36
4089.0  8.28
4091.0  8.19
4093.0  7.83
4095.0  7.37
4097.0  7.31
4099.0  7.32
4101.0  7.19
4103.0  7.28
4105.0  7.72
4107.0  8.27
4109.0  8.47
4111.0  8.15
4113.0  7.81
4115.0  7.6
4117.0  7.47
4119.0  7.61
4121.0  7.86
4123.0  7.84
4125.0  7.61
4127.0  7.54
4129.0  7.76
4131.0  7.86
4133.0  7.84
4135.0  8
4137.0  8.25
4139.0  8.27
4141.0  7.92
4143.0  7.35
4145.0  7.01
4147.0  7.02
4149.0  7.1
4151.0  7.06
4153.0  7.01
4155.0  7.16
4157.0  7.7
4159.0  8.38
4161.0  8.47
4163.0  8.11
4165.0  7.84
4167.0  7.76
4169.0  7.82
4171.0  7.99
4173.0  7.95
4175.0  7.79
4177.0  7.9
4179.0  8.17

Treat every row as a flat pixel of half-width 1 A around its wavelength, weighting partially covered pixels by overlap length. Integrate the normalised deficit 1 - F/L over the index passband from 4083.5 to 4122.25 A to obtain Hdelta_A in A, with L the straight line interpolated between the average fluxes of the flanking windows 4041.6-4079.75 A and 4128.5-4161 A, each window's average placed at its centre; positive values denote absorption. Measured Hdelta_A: -1.3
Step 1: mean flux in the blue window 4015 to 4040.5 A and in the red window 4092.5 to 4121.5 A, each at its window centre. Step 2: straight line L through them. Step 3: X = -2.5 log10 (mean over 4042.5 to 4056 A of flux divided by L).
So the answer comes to 0.03 mag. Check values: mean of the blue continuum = 7.93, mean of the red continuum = 7.68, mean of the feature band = 7.68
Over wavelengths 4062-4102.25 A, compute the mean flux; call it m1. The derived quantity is 7.63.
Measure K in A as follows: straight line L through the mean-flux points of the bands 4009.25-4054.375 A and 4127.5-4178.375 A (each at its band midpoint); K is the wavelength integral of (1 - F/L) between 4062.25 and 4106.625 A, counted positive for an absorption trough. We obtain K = 1.1 A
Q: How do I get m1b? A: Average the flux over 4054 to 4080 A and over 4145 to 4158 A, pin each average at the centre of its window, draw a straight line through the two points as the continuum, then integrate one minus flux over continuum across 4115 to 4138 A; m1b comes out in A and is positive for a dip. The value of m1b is -1.7 A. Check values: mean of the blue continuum 7.46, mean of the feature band 7.78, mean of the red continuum 7.16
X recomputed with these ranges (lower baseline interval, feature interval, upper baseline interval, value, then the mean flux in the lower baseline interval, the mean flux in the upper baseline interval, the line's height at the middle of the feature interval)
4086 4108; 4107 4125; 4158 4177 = -0.01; 7.74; 8.01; 7.81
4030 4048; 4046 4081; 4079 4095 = 0.07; 7.94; 8.1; 8.02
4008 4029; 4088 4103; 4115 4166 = 0.02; 7.87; 7.68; 7.75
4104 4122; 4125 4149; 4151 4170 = 0.02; 7.88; 7.77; 7.82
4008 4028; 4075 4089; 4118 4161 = -0.02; 7.86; 7.65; 7.75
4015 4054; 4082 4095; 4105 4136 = -0.04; 7.85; 7.84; 7.84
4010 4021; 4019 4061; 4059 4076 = -0.03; 7.81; 7.39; 7.61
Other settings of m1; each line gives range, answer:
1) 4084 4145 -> 7.81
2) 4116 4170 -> 7.69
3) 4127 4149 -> 7.69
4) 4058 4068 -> 7.66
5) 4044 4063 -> 7.67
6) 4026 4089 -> 7.79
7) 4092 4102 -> 7.4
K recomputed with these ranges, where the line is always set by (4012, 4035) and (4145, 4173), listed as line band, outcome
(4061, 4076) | 0.7 A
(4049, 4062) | 0.0 A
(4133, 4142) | -0.5 A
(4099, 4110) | 0.0 A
